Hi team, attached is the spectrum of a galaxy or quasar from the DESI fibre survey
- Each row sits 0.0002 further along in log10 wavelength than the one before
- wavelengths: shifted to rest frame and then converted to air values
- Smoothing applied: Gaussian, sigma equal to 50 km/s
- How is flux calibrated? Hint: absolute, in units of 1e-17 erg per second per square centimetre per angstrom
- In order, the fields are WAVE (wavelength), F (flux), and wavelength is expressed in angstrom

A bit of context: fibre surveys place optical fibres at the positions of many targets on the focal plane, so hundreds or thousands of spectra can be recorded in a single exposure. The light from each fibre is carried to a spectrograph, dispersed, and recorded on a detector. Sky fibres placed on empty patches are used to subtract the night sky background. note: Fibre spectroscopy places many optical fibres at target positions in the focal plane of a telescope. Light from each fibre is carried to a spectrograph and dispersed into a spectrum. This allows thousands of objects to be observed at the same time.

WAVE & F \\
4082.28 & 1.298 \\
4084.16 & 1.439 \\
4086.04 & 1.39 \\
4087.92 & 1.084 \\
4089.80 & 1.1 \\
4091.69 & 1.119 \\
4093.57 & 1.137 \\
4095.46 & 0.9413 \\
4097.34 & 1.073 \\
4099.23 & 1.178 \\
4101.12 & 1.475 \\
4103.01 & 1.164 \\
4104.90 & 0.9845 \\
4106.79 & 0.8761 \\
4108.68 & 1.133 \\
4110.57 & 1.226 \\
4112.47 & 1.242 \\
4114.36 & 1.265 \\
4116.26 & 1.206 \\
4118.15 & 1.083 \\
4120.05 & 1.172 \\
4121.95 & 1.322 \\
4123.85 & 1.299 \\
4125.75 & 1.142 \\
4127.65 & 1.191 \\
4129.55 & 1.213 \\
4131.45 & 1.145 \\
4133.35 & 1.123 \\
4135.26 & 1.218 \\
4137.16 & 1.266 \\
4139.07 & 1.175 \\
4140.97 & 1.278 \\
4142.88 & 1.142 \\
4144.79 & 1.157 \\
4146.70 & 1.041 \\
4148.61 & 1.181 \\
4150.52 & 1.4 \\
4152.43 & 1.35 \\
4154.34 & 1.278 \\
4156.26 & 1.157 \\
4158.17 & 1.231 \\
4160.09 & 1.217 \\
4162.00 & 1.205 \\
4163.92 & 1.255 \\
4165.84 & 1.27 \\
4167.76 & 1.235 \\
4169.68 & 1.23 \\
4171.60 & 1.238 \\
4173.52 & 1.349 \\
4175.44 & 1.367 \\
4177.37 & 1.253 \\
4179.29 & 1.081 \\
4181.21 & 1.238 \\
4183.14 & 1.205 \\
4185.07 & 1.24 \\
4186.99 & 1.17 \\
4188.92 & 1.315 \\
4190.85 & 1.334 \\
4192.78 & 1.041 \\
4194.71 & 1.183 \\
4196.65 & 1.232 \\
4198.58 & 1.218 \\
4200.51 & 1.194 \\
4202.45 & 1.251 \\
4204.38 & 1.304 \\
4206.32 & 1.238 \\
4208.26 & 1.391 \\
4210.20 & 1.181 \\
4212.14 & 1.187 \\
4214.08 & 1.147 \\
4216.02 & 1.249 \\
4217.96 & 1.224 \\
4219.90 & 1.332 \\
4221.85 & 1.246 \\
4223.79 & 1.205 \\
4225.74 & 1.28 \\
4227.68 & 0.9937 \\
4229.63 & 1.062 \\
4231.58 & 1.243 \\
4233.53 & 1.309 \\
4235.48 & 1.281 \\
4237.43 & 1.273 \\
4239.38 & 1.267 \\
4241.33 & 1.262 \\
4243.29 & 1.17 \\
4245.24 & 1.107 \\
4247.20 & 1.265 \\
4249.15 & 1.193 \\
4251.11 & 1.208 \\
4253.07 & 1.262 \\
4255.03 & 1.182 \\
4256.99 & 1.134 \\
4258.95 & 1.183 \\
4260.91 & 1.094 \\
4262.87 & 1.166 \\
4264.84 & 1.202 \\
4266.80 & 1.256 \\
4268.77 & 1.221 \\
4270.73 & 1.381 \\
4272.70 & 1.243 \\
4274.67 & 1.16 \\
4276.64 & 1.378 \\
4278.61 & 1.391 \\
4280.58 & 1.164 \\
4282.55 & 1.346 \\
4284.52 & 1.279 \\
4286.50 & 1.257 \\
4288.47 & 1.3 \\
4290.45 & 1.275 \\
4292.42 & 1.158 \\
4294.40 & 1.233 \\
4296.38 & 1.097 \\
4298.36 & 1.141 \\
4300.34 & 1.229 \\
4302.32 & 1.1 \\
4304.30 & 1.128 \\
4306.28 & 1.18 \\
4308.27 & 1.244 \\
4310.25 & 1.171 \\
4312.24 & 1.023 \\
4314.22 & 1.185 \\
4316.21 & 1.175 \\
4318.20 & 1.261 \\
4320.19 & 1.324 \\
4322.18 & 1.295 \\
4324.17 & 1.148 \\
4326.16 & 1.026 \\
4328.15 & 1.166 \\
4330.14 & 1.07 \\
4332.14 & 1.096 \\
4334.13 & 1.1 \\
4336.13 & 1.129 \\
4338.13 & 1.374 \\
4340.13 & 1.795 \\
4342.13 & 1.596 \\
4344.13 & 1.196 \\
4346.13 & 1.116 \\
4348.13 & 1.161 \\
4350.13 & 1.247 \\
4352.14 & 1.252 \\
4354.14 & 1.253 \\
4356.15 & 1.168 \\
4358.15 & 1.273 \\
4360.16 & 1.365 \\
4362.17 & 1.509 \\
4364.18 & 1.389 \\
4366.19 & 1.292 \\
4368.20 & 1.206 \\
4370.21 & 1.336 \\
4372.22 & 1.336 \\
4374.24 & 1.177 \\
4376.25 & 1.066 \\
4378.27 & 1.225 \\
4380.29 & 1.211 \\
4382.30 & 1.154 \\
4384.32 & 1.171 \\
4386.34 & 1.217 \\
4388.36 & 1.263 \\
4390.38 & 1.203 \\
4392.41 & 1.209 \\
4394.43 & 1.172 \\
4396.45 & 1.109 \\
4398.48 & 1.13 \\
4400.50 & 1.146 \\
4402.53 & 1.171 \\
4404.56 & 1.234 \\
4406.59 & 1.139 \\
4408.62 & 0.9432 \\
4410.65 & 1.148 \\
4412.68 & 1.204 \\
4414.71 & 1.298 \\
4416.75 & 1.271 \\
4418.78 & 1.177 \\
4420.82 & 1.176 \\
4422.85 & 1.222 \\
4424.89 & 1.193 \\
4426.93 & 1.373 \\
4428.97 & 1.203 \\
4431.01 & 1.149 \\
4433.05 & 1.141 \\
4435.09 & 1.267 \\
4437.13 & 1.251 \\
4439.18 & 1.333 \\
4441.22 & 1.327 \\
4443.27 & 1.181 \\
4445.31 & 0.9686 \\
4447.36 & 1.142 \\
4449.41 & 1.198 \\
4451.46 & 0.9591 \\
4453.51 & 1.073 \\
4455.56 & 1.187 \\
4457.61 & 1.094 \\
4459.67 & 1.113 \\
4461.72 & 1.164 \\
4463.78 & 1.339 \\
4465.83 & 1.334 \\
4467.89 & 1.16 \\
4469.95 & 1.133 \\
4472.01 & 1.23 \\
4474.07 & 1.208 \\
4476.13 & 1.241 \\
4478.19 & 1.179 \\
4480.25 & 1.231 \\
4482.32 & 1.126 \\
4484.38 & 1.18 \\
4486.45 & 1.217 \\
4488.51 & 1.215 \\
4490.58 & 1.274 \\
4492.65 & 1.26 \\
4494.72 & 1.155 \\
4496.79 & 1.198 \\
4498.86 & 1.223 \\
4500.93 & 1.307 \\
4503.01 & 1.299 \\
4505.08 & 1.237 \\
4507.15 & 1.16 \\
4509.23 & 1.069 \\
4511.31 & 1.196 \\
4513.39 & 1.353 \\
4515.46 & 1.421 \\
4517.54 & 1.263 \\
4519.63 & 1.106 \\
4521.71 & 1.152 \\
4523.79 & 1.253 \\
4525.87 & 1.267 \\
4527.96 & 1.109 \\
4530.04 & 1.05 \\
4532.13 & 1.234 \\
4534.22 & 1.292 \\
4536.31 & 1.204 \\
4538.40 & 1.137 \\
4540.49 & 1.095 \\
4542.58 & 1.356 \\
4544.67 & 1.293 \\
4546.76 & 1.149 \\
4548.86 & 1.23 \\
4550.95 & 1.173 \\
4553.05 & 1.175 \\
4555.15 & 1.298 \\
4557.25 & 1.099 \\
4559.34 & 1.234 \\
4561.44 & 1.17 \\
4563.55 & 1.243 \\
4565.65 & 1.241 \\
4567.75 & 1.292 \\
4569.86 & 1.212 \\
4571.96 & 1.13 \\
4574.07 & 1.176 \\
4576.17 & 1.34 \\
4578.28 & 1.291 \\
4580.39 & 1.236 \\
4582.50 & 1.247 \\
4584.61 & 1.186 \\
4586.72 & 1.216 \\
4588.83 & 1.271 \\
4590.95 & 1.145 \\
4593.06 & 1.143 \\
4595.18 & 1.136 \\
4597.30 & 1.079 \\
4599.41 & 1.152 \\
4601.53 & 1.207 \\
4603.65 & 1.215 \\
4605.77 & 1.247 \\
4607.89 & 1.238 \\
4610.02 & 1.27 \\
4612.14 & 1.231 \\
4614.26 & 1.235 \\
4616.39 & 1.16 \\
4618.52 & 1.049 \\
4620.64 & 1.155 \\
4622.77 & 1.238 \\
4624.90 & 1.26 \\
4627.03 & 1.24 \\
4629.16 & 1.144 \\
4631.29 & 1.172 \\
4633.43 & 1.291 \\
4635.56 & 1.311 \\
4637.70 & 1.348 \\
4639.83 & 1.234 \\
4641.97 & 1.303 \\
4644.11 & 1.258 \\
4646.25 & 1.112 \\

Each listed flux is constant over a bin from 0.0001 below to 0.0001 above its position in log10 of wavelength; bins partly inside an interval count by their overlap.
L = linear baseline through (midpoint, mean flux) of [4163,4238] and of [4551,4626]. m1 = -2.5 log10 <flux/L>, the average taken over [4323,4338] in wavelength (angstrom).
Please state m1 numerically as 0.09 mag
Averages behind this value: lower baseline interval 1.23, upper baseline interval 1.21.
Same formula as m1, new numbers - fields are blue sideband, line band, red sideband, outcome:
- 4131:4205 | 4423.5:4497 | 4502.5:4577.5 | 0.02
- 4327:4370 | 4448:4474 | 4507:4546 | 0.06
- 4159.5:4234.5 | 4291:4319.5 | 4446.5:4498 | 0.04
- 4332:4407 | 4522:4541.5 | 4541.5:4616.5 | 0.04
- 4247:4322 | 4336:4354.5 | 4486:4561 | -0.09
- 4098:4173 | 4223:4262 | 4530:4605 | 0.01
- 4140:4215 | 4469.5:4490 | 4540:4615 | 0.02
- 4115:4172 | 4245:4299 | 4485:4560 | -0.01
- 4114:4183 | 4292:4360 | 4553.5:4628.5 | 0.00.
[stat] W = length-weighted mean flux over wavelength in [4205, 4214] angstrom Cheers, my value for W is 1.24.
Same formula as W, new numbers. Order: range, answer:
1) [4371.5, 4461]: 1.18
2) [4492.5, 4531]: 1.21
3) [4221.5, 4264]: 1.2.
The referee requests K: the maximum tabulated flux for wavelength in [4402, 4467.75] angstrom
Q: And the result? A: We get 1.373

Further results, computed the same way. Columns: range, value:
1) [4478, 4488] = 1.231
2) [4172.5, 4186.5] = 1.367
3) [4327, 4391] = 1.795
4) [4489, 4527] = 1.421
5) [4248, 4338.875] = 1.391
